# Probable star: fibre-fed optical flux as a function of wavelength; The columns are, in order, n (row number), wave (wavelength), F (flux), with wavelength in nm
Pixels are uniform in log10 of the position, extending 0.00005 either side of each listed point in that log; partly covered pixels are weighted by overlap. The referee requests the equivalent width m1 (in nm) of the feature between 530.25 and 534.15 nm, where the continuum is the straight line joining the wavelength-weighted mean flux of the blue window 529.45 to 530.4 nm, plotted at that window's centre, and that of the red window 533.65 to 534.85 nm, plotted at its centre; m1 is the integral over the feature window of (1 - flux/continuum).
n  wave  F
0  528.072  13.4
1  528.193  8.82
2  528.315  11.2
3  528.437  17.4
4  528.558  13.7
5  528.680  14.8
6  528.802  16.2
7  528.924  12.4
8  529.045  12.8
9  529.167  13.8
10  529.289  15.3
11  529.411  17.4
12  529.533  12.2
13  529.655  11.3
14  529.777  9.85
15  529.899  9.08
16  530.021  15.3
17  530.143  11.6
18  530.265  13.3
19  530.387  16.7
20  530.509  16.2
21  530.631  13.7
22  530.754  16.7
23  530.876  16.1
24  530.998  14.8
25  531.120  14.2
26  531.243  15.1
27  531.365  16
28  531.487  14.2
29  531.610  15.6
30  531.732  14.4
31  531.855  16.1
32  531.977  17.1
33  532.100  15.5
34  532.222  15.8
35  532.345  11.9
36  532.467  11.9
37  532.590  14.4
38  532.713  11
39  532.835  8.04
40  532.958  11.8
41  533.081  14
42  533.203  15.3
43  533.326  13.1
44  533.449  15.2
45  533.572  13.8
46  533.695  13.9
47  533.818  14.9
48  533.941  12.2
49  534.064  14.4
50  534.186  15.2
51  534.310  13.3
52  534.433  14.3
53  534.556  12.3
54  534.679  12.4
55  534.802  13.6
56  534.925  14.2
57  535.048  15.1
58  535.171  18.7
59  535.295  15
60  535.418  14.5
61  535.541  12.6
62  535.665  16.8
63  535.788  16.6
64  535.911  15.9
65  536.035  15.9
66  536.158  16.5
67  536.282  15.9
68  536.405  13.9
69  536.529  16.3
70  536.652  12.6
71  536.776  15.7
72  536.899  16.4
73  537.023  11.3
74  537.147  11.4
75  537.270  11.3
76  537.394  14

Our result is -0.40 nm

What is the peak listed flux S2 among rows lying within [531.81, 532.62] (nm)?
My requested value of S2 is 17.1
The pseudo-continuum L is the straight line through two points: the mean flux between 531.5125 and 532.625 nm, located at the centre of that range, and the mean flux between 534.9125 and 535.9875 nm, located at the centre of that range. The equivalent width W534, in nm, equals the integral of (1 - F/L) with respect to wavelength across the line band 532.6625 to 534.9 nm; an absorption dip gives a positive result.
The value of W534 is 0.27 nm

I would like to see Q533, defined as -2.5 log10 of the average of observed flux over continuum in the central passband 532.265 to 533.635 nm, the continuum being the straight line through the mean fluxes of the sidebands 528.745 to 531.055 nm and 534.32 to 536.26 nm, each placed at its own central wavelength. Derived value 0.14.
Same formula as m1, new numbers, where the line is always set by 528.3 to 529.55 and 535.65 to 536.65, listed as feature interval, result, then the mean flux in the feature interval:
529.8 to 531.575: 0.05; 14.4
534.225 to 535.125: 0.10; 13.7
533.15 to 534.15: 0.08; 14.1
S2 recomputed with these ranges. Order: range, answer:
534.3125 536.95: 18.7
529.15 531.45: 17.4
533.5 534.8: 15.2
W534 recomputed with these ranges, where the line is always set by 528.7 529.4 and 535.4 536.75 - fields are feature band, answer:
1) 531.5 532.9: 0.09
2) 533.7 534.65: 0.08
